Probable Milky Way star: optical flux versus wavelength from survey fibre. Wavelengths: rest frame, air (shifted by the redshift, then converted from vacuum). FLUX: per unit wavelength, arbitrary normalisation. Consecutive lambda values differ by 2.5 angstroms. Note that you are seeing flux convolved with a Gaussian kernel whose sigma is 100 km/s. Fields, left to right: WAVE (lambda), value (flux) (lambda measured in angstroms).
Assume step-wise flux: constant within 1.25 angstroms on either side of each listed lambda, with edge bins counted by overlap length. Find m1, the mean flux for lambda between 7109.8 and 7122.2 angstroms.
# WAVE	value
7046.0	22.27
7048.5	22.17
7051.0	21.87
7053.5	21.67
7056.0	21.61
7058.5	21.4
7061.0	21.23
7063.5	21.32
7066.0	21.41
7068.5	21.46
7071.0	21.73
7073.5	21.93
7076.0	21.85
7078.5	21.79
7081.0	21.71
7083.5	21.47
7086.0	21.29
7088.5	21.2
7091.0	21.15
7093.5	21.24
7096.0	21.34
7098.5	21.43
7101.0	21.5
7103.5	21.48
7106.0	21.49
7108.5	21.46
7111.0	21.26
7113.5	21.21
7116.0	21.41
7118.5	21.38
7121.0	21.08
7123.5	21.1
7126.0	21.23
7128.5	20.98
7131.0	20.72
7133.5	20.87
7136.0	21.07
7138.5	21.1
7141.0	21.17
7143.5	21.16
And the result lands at 21.3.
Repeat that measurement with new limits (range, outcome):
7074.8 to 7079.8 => 21.8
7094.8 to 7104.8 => 21.4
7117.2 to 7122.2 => 21.2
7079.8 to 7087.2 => 21.5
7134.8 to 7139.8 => 21.1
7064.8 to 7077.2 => 21.7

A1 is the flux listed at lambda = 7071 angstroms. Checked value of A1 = 21.73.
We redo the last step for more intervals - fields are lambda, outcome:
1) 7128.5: 20.98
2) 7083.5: 21.47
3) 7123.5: 21.1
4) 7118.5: 21.38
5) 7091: 21.15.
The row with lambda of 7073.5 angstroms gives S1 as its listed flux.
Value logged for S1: 21.93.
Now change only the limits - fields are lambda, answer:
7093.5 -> 21.24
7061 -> 21.23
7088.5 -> 21.2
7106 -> 21.49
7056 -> 21.61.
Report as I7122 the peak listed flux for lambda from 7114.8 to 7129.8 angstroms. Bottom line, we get 21.41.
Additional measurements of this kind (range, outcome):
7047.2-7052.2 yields 22.17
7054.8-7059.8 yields 21.61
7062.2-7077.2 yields 21.93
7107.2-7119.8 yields 21.46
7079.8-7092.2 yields 21.71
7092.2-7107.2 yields 21.5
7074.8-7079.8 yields 21.85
